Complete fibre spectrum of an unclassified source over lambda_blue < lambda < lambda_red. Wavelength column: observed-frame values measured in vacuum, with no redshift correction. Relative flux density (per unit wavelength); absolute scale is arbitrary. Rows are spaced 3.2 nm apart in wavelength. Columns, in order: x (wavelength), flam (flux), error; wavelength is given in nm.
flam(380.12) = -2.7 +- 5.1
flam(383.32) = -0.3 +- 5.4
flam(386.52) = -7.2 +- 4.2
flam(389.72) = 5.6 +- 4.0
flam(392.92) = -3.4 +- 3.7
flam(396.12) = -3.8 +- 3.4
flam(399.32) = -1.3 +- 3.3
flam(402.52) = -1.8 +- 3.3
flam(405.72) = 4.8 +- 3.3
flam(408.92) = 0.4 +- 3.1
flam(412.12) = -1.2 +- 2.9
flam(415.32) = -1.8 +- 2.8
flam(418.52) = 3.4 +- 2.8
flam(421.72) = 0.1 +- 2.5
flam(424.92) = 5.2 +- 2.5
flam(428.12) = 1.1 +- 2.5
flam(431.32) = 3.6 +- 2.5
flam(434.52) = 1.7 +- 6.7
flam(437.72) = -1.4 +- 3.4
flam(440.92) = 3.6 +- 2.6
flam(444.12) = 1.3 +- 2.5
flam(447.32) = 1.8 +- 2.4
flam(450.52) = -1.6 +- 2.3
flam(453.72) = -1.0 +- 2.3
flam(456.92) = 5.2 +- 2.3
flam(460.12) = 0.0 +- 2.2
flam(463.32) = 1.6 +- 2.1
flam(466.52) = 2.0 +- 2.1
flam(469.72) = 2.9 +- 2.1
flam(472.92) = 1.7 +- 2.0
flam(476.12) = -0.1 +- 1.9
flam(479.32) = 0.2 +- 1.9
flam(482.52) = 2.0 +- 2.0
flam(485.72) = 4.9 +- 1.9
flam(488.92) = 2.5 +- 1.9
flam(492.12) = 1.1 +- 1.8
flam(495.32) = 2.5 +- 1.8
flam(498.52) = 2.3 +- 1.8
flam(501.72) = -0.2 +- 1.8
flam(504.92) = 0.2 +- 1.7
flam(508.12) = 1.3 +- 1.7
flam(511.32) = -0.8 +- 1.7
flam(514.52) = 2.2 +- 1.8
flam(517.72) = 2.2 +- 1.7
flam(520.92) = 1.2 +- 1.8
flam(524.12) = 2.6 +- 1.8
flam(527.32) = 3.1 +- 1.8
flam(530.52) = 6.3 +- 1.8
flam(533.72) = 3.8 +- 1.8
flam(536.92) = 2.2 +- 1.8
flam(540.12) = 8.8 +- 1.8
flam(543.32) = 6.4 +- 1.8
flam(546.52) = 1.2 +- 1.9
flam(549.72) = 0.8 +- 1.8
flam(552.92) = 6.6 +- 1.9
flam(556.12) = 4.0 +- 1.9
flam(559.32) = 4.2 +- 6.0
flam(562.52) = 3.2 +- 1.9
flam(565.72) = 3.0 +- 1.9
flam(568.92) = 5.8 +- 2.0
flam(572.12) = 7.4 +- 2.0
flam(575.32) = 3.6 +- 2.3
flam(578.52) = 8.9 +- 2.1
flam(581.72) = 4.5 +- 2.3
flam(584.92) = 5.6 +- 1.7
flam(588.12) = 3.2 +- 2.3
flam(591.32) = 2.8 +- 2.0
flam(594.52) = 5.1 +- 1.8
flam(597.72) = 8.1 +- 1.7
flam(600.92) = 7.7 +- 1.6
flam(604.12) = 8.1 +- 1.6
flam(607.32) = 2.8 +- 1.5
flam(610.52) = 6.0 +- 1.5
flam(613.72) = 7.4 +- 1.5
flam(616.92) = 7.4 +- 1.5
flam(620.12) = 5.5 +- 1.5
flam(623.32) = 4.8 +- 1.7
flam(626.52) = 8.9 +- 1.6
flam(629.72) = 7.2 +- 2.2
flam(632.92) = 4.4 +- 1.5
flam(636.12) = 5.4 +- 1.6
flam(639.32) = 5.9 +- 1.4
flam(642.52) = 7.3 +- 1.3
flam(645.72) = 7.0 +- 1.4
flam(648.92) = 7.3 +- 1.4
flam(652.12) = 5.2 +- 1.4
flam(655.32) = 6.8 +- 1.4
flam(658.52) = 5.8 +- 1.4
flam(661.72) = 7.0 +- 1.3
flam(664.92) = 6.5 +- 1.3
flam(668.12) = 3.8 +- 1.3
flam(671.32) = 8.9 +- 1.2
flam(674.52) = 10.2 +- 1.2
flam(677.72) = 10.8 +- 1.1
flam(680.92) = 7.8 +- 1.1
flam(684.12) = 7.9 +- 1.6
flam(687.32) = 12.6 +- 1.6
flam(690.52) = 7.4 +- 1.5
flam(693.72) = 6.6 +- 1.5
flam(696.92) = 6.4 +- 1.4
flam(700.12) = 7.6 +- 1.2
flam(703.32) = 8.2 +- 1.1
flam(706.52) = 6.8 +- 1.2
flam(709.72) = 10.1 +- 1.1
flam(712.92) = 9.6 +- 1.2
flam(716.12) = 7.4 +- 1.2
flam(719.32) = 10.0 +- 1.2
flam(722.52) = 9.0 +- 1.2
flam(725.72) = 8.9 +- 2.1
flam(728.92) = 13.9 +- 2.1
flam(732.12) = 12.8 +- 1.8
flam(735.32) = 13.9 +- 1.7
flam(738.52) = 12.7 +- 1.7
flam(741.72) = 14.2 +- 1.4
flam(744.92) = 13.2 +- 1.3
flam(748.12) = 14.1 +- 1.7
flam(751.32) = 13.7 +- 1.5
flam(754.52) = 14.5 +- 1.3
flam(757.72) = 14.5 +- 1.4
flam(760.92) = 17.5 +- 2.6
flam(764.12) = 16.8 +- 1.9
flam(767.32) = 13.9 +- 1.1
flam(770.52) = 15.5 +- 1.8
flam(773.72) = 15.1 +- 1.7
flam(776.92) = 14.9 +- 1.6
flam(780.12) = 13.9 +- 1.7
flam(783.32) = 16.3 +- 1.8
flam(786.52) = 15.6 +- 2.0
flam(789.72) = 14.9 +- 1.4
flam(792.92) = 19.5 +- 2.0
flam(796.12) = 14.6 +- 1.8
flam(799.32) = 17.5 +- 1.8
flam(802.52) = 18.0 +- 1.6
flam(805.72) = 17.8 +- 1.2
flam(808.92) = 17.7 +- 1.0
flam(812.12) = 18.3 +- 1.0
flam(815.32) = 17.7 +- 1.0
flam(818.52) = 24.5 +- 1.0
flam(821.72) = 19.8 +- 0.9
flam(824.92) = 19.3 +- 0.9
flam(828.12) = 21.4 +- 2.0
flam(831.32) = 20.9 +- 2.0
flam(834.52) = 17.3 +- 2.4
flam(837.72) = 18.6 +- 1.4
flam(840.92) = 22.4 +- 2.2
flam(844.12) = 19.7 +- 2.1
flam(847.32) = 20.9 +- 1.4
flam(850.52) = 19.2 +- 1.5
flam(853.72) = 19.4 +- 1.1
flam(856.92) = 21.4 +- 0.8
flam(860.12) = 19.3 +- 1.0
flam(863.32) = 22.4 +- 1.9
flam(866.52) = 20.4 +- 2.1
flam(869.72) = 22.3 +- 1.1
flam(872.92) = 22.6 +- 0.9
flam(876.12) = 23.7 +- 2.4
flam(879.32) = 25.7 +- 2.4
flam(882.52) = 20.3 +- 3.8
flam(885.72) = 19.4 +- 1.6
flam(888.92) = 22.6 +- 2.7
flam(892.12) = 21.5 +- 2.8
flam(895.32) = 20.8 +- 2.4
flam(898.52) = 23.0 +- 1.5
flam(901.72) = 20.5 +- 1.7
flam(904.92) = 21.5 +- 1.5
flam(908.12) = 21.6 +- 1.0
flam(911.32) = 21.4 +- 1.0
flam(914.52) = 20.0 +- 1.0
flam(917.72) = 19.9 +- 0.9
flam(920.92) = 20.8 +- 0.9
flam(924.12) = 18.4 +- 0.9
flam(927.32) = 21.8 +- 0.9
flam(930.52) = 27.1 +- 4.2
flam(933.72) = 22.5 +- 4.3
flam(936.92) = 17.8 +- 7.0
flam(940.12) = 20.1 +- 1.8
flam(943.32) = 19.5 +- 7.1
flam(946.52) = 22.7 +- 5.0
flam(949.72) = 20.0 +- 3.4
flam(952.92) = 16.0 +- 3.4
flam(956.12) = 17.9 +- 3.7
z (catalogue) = 0.817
